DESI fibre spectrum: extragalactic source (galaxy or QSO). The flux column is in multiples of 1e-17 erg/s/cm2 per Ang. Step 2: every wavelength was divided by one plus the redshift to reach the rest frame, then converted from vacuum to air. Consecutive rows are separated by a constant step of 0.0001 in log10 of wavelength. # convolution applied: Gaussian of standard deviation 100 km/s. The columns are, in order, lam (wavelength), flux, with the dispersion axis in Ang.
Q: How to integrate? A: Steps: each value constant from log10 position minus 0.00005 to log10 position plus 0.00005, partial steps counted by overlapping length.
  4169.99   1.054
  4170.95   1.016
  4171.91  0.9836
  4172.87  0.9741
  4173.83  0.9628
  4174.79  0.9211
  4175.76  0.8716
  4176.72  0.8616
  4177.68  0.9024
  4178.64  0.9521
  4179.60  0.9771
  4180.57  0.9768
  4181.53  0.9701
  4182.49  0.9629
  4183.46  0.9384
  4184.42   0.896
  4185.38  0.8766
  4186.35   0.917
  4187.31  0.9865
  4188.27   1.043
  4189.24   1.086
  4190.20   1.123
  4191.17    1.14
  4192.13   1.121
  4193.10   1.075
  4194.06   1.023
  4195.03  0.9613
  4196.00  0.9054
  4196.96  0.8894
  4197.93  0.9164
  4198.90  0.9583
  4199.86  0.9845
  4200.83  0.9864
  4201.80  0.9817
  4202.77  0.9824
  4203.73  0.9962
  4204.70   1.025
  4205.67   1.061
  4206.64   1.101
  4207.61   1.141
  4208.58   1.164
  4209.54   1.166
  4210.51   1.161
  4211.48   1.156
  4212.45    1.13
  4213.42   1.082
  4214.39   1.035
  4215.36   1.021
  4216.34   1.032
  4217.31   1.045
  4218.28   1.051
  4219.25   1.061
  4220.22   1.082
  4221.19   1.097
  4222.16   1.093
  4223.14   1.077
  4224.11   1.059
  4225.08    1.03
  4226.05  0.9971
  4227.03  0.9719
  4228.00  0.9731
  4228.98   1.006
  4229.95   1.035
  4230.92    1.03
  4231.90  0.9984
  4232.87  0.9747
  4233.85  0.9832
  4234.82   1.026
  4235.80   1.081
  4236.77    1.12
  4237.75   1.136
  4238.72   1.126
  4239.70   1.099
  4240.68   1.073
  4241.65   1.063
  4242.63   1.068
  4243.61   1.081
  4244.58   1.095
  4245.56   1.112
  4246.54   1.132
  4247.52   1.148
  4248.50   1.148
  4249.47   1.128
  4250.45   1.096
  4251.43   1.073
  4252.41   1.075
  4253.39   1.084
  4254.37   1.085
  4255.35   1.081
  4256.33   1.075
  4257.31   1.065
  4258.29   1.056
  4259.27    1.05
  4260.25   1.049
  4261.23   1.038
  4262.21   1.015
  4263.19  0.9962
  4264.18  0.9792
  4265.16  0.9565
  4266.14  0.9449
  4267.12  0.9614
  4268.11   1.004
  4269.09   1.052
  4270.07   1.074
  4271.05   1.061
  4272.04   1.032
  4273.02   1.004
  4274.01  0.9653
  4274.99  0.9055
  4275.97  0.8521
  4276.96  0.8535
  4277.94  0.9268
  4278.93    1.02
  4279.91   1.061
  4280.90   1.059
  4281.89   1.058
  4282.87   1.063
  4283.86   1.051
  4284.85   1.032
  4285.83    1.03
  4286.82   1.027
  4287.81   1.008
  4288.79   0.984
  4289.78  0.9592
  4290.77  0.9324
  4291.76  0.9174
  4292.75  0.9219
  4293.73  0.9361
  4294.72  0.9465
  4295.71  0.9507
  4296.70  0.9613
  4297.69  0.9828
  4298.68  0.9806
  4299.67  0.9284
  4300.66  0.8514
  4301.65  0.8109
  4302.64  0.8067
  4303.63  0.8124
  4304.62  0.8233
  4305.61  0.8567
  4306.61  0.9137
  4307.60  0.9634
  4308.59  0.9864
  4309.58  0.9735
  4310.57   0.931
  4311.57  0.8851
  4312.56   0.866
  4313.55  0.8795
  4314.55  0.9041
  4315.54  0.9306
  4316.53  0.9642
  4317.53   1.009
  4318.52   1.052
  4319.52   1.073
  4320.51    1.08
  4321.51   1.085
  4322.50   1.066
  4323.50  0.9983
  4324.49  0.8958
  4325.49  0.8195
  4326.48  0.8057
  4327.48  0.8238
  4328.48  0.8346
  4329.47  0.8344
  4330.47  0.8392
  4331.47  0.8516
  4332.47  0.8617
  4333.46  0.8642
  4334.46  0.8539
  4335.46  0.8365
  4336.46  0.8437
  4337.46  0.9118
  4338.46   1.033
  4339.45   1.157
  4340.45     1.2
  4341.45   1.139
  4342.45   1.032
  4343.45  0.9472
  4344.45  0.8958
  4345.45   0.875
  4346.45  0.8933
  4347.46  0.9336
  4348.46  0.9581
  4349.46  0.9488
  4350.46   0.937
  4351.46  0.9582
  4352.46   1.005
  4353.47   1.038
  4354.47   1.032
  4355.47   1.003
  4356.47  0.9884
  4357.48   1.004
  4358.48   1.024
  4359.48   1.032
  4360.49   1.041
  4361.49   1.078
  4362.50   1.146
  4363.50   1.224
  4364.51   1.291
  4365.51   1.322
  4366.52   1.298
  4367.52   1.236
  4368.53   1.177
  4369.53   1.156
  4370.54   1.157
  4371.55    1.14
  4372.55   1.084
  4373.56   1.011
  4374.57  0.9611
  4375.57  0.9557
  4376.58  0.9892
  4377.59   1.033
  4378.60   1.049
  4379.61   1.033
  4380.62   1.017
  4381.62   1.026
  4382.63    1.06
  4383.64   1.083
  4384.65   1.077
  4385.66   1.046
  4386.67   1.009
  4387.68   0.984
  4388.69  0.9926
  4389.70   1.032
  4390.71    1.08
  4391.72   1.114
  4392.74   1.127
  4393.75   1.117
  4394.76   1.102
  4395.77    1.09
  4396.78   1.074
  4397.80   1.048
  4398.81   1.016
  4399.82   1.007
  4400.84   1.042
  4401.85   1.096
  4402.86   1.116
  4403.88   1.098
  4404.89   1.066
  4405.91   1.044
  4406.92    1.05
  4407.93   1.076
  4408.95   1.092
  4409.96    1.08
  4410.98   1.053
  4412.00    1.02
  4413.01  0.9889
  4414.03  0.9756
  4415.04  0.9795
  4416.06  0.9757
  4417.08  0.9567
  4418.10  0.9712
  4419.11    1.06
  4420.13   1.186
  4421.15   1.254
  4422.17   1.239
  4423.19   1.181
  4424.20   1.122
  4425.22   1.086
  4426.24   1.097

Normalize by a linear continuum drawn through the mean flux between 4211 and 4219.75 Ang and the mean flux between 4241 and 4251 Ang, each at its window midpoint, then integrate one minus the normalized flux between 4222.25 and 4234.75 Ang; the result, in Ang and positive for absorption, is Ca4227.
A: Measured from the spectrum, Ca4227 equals 0.8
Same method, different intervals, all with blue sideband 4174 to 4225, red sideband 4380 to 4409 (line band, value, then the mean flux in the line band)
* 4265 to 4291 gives 0.99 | 0.997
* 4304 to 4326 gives 1.95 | 0.952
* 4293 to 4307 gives 1.93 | 0.898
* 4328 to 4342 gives 1.54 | 0.934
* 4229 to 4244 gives -0.44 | 1.06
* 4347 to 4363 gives 0.68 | 1.01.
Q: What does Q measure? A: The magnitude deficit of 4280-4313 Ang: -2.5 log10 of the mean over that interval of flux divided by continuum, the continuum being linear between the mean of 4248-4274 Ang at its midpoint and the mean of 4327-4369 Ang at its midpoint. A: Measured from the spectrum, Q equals 0.09 mag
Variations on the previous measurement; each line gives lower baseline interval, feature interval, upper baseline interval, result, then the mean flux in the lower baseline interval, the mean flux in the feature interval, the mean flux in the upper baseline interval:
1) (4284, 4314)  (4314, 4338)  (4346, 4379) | 0.08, 0.93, 0.918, 1.06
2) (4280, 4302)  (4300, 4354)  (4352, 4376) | 0.12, 0.975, 0.933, 1.1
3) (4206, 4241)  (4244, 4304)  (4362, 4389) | 0.07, 1.07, 1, 1.1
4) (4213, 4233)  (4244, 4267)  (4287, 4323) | -0.07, 1.04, 1.06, 0.943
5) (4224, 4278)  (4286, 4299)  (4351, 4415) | 0.09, 1.04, 0.963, 1.07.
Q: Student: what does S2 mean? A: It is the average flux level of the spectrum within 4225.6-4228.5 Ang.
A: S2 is 0.977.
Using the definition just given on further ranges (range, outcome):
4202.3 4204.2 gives 0.993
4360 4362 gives 1.06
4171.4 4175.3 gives 0.959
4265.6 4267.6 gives 0.955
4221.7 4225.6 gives 1.06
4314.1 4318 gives 0.953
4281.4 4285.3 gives 1.05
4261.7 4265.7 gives 0.986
